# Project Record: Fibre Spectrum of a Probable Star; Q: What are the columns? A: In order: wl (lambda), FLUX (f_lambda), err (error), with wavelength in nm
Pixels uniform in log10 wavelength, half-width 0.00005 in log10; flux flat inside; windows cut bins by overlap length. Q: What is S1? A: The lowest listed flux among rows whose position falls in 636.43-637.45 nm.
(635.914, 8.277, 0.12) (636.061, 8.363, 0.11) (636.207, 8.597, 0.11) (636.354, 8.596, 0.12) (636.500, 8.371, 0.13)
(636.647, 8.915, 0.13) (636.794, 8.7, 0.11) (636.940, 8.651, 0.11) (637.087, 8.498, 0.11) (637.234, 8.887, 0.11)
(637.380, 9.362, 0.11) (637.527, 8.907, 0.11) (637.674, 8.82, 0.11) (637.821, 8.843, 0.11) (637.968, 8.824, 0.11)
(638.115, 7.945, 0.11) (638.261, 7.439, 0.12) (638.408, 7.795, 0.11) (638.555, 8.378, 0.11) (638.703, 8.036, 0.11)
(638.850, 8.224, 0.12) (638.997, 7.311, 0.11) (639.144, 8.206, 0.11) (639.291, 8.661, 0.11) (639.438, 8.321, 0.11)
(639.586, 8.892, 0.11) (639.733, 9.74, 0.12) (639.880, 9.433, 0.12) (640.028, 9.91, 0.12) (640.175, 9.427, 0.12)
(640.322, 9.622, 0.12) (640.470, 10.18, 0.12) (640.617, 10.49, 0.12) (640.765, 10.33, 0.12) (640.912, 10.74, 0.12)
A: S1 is 8.371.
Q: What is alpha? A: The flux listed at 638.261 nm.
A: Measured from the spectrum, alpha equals 7.439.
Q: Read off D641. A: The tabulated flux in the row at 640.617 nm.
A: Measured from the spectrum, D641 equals 10.49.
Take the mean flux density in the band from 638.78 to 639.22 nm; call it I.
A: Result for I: 7.92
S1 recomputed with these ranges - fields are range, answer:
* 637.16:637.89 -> 8.82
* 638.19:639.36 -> 7.311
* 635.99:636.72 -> 8.363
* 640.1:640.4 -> 9.427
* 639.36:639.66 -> 8.321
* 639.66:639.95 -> 9.433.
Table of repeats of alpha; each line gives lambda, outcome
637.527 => 8.907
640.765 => 10.33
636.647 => 8.915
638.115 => 7.945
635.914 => 8.277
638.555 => 8.378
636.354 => 8.596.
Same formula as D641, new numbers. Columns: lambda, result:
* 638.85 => 8.224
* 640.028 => 9.91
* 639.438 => 8.321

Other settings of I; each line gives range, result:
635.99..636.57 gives 8.49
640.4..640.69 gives 10.4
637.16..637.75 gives 8.99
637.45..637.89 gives 8.85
